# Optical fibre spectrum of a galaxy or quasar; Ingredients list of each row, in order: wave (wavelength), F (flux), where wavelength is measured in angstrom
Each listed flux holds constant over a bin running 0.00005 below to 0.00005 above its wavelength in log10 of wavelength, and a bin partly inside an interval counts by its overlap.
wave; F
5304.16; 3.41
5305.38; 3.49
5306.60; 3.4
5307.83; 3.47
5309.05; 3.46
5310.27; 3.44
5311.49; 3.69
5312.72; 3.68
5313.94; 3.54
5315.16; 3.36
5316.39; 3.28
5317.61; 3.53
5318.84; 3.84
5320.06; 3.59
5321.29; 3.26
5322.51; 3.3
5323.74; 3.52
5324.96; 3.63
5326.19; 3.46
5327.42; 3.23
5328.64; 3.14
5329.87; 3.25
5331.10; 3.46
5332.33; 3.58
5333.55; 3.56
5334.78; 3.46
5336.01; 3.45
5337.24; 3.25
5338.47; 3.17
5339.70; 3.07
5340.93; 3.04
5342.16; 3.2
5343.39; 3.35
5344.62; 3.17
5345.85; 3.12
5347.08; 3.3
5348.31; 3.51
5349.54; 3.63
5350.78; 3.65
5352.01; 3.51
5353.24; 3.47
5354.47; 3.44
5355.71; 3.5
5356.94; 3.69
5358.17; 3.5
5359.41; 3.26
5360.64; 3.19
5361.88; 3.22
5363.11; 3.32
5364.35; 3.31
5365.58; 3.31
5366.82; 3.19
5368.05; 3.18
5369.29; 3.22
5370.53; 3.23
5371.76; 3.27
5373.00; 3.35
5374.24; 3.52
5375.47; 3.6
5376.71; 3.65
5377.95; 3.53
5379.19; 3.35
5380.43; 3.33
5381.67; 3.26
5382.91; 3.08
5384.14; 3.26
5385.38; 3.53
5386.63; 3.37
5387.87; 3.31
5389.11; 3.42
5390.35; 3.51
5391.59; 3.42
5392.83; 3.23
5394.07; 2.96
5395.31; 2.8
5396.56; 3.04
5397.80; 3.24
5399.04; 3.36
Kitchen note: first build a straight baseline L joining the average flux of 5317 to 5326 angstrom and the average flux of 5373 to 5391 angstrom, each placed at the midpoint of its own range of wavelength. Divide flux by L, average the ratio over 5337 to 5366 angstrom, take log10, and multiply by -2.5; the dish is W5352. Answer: 0.04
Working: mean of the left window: 3.52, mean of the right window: 3.41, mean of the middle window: 3.34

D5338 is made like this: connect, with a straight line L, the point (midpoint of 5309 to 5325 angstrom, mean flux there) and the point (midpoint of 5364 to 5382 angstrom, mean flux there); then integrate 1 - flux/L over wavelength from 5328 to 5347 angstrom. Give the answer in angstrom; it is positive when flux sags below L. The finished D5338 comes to 0.92 angstrom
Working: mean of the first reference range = 3.51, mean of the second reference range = 3.36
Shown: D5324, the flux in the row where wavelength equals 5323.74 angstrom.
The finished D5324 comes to 3.52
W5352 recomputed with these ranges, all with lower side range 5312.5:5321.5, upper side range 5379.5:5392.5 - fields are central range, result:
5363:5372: 0.05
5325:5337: 0.02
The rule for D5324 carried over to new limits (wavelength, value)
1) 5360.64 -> 3.19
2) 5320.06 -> 3.59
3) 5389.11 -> 3.42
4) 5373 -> 3.35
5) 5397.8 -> 3.24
